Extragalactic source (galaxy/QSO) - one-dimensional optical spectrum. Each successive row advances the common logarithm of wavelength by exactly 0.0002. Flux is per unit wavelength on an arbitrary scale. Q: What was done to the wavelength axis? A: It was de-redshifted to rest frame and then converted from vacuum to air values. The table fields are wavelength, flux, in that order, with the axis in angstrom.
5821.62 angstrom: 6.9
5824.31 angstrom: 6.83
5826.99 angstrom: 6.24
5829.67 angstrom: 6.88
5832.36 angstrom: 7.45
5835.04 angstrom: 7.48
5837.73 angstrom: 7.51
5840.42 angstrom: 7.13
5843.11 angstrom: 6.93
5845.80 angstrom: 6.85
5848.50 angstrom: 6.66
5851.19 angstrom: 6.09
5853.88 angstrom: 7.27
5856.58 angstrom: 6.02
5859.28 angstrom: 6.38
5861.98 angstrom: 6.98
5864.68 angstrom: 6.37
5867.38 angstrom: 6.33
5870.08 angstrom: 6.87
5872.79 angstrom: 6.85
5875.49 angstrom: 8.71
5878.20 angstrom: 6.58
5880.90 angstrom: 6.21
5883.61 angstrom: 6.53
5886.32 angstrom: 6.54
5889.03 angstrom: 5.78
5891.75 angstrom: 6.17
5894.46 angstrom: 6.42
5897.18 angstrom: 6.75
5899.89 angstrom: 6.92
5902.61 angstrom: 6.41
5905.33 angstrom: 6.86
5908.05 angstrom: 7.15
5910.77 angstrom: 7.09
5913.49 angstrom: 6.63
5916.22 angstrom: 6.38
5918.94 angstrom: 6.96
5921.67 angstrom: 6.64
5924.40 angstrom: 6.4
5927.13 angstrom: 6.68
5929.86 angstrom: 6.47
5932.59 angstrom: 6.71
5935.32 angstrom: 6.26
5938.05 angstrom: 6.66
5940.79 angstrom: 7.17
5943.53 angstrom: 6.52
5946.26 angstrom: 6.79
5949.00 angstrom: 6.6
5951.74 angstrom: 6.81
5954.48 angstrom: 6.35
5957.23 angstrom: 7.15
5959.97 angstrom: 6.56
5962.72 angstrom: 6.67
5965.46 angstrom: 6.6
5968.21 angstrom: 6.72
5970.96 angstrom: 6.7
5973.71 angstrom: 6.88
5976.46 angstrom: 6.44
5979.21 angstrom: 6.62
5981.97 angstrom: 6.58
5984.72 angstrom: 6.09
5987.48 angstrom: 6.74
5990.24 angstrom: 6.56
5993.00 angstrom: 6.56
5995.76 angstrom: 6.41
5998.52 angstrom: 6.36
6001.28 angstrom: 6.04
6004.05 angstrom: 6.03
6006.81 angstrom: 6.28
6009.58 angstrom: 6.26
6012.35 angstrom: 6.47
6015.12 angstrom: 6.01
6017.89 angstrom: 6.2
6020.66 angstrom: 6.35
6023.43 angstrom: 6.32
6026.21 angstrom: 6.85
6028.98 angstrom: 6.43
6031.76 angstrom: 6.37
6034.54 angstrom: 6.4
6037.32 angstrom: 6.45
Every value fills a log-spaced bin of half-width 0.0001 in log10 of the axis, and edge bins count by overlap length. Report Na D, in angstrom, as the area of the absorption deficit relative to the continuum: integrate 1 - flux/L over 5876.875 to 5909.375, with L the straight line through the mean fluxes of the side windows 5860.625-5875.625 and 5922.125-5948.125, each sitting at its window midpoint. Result 1.2 angstrom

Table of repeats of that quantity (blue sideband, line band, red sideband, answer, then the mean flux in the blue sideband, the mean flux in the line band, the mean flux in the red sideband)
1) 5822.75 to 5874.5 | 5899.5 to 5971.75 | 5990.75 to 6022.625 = -1.98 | 6.81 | 6.7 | 6.28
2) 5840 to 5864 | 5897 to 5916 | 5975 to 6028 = -0.70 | 6.67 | 6.81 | 6.38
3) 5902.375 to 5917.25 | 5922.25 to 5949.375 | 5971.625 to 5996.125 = 0.31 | 6.79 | 6.63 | 6.55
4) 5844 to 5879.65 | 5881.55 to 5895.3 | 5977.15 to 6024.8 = 0.84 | 6.77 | 6.28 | 6.35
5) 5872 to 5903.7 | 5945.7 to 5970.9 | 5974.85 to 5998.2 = -0.57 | 6.66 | 6.69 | 6.5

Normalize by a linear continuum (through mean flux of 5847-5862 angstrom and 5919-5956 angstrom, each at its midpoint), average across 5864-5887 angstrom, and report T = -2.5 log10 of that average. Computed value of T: -0.04 mag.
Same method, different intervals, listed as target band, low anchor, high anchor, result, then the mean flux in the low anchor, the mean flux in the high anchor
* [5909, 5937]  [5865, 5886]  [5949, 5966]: 0.02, 6.83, 6.69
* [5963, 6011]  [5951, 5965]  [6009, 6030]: 0.01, 6.7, 6.37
